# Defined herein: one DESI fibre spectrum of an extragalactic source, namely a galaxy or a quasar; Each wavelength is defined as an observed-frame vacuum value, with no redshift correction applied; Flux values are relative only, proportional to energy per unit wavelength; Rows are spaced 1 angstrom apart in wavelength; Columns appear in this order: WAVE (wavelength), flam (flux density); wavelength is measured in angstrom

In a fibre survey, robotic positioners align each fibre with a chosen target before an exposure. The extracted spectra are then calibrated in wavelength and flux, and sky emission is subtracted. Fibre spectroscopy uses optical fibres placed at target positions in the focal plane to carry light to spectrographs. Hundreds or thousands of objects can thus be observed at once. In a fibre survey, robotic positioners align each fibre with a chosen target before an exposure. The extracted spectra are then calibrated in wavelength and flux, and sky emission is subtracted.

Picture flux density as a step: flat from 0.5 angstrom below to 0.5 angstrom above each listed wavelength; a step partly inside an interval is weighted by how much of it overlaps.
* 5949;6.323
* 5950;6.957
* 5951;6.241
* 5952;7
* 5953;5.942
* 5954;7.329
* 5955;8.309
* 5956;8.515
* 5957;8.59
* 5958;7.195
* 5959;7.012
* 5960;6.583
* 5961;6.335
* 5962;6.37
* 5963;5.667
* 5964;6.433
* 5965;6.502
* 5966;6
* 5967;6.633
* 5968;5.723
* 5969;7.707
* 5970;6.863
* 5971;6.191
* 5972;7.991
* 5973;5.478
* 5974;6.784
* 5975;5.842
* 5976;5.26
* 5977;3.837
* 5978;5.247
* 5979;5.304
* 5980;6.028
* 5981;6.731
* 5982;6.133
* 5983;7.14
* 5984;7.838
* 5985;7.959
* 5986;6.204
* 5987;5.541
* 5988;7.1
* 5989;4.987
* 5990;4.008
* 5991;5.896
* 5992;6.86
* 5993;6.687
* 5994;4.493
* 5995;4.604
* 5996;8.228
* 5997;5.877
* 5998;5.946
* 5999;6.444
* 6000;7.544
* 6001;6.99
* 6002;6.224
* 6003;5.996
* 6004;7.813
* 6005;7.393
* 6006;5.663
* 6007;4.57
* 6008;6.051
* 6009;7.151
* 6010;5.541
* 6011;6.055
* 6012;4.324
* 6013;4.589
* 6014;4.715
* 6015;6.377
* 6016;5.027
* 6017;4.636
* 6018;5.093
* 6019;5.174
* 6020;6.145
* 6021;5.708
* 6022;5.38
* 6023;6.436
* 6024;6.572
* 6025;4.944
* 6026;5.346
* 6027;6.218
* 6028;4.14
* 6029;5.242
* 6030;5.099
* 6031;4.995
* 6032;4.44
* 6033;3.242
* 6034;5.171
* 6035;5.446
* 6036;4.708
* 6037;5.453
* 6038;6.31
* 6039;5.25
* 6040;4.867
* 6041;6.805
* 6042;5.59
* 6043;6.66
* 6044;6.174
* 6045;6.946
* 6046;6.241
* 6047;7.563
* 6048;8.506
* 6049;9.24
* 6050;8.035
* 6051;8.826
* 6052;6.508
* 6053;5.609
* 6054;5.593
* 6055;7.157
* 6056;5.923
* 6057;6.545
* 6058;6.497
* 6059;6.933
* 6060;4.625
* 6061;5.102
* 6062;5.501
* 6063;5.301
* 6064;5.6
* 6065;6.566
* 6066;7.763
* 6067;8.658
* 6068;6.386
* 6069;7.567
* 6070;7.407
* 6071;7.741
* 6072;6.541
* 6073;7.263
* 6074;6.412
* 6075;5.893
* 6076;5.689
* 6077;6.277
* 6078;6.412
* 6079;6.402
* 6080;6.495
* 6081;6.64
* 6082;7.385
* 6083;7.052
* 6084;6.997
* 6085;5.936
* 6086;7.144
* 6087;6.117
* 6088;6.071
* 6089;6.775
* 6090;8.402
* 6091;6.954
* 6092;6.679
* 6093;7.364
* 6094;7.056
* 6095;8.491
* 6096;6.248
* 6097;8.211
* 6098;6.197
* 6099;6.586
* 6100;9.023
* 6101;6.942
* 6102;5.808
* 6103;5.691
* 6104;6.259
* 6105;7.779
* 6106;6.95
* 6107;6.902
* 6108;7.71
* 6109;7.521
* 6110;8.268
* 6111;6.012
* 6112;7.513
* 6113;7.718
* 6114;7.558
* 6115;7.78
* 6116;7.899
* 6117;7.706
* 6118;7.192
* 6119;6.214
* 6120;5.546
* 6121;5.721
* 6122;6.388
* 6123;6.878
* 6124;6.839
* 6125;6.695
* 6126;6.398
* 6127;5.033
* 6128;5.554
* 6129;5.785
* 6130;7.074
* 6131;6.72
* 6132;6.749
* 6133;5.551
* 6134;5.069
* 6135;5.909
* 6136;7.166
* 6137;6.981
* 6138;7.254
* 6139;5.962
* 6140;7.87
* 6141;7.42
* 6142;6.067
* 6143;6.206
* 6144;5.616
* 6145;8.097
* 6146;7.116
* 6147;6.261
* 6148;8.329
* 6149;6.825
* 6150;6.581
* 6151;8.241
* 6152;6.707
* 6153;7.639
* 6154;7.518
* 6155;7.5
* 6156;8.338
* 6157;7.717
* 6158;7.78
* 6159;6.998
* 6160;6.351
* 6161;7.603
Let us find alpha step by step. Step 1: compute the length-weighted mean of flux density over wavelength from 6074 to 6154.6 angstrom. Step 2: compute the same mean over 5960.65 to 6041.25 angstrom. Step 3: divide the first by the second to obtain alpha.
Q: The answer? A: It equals 1.16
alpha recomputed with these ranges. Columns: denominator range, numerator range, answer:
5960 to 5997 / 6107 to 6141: 1.09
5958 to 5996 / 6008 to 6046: 0.88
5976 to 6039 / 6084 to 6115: 1.23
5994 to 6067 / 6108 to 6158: 1.15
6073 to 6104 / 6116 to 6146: 0.96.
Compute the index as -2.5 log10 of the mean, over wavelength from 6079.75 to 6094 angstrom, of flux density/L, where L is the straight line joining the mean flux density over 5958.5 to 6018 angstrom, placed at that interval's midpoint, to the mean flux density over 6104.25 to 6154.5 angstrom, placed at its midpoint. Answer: -0.04 mag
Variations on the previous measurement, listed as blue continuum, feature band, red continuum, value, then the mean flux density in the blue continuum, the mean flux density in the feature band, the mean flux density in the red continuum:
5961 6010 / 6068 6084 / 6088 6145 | -0.016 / 6.24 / 6.74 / 6.82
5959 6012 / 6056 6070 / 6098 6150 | 0.022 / 6.23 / 6.41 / 6.78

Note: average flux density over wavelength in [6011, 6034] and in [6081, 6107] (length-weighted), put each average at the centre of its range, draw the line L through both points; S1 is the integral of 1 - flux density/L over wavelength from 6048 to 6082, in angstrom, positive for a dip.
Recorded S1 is -2.5 angstrom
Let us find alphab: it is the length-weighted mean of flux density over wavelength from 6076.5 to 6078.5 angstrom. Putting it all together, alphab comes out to 6.34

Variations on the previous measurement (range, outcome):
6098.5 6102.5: 7.09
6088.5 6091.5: 7.38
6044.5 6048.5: 7.31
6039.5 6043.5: 5.98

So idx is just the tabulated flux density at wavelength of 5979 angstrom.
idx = 5.304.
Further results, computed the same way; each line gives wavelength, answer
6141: 7.42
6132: 6.749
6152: 6.707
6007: 4.57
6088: 6.071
